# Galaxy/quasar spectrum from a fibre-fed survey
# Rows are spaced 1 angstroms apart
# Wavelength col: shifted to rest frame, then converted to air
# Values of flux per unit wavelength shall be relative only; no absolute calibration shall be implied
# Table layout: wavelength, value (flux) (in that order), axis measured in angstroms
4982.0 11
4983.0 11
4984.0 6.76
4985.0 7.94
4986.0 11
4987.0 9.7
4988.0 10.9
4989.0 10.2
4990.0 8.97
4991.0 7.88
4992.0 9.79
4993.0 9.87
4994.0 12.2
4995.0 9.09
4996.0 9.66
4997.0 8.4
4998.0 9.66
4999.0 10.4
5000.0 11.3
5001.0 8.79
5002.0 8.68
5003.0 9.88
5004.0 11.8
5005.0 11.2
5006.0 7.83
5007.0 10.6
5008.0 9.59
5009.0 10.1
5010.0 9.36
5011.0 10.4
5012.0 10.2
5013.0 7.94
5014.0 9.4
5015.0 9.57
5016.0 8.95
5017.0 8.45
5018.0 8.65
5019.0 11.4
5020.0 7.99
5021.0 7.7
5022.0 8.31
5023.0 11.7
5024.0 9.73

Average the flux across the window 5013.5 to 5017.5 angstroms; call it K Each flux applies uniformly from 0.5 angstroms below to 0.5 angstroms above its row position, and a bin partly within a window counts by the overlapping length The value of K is 9.09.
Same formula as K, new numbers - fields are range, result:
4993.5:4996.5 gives 10.3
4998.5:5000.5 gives 10.9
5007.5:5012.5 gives 9.93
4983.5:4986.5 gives 8.57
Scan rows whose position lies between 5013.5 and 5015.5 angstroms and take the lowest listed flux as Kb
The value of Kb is 9.4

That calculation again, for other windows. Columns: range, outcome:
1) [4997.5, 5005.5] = 8.68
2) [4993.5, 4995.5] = 9.09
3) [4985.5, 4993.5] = 7.88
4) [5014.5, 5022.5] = 7.7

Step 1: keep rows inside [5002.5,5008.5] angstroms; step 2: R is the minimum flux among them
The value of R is 7.83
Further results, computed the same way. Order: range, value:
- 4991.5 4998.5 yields 8.4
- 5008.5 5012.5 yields 9.36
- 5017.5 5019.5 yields 8.65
